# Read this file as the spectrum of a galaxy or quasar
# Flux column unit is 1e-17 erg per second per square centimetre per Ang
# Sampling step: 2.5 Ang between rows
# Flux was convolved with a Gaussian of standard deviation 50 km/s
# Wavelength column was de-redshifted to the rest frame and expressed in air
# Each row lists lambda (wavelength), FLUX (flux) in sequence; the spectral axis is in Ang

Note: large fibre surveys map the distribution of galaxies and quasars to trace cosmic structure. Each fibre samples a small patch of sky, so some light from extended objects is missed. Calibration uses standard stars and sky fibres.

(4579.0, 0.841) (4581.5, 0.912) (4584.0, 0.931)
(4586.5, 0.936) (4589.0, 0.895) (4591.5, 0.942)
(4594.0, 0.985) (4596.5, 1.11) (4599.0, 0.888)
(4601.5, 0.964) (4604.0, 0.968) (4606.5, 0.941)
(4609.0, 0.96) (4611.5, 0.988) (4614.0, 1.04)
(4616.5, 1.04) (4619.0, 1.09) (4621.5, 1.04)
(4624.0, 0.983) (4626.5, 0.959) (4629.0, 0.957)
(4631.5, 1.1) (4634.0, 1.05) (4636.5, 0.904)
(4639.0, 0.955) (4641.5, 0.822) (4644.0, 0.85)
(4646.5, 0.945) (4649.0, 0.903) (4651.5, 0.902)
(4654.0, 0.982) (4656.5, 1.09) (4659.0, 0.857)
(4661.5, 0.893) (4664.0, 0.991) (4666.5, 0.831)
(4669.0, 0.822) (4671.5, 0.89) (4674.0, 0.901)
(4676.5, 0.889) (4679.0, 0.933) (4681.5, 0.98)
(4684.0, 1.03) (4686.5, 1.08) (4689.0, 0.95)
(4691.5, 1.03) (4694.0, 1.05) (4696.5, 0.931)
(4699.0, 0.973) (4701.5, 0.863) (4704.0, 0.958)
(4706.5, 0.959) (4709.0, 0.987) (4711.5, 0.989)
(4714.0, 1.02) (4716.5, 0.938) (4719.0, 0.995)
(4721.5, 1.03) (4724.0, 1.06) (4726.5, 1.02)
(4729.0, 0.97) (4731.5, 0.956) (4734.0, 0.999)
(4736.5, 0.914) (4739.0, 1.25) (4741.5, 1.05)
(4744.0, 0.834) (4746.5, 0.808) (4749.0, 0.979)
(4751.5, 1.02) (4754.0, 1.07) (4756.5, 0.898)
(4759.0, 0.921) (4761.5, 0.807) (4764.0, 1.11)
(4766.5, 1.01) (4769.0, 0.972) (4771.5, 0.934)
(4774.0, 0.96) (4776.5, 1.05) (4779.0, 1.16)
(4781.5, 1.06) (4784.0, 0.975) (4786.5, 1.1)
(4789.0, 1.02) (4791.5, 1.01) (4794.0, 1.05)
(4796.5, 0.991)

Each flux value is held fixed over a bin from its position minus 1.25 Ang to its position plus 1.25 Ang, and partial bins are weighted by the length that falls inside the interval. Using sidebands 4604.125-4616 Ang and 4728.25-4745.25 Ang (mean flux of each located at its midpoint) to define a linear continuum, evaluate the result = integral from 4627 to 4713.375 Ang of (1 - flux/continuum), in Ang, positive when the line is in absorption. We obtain 3.6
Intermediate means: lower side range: 0.985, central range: 0.949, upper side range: 0.997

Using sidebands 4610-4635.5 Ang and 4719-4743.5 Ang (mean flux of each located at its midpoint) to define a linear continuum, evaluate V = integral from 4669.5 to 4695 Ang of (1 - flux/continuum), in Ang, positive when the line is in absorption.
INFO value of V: 1.3 Ang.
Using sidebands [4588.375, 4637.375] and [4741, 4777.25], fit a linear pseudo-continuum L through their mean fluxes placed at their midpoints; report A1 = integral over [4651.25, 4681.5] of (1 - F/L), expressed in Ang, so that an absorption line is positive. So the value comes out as 1.9 Ang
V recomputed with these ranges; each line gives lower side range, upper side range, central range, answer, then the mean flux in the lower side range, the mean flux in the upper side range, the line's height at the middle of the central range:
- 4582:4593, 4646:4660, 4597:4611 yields -0.4 Ang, 0.926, 0.948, 0.932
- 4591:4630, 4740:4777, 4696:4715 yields 0.2 Ang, 0.992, 0.962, 0.973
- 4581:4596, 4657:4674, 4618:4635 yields -2.0 Ang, 0.943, 0.891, 0.918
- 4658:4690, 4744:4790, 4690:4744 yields -2.2 Ang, 0.927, 0.987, 0.955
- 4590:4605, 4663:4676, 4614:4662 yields -2.2 Ang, 0.975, 0.885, 0.924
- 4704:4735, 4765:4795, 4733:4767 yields 1.1 Ang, 0.992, 1.03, 1.01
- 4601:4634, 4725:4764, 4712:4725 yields -0.4 Ang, 1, 0.972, 0.978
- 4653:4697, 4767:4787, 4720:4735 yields -0.3 Ang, 0.952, 1.02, 0.988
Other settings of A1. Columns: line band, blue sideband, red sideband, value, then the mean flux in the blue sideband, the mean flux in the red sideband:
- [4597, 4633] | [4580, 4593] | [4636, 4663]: -2.96 Ang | 0.923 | 0.92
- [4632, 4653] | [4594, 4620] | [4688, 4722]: 1.40 Ang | 0.997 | 0.976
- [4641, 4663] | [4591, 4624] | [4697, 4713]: 1.30 Ang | 0.997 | 0.955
